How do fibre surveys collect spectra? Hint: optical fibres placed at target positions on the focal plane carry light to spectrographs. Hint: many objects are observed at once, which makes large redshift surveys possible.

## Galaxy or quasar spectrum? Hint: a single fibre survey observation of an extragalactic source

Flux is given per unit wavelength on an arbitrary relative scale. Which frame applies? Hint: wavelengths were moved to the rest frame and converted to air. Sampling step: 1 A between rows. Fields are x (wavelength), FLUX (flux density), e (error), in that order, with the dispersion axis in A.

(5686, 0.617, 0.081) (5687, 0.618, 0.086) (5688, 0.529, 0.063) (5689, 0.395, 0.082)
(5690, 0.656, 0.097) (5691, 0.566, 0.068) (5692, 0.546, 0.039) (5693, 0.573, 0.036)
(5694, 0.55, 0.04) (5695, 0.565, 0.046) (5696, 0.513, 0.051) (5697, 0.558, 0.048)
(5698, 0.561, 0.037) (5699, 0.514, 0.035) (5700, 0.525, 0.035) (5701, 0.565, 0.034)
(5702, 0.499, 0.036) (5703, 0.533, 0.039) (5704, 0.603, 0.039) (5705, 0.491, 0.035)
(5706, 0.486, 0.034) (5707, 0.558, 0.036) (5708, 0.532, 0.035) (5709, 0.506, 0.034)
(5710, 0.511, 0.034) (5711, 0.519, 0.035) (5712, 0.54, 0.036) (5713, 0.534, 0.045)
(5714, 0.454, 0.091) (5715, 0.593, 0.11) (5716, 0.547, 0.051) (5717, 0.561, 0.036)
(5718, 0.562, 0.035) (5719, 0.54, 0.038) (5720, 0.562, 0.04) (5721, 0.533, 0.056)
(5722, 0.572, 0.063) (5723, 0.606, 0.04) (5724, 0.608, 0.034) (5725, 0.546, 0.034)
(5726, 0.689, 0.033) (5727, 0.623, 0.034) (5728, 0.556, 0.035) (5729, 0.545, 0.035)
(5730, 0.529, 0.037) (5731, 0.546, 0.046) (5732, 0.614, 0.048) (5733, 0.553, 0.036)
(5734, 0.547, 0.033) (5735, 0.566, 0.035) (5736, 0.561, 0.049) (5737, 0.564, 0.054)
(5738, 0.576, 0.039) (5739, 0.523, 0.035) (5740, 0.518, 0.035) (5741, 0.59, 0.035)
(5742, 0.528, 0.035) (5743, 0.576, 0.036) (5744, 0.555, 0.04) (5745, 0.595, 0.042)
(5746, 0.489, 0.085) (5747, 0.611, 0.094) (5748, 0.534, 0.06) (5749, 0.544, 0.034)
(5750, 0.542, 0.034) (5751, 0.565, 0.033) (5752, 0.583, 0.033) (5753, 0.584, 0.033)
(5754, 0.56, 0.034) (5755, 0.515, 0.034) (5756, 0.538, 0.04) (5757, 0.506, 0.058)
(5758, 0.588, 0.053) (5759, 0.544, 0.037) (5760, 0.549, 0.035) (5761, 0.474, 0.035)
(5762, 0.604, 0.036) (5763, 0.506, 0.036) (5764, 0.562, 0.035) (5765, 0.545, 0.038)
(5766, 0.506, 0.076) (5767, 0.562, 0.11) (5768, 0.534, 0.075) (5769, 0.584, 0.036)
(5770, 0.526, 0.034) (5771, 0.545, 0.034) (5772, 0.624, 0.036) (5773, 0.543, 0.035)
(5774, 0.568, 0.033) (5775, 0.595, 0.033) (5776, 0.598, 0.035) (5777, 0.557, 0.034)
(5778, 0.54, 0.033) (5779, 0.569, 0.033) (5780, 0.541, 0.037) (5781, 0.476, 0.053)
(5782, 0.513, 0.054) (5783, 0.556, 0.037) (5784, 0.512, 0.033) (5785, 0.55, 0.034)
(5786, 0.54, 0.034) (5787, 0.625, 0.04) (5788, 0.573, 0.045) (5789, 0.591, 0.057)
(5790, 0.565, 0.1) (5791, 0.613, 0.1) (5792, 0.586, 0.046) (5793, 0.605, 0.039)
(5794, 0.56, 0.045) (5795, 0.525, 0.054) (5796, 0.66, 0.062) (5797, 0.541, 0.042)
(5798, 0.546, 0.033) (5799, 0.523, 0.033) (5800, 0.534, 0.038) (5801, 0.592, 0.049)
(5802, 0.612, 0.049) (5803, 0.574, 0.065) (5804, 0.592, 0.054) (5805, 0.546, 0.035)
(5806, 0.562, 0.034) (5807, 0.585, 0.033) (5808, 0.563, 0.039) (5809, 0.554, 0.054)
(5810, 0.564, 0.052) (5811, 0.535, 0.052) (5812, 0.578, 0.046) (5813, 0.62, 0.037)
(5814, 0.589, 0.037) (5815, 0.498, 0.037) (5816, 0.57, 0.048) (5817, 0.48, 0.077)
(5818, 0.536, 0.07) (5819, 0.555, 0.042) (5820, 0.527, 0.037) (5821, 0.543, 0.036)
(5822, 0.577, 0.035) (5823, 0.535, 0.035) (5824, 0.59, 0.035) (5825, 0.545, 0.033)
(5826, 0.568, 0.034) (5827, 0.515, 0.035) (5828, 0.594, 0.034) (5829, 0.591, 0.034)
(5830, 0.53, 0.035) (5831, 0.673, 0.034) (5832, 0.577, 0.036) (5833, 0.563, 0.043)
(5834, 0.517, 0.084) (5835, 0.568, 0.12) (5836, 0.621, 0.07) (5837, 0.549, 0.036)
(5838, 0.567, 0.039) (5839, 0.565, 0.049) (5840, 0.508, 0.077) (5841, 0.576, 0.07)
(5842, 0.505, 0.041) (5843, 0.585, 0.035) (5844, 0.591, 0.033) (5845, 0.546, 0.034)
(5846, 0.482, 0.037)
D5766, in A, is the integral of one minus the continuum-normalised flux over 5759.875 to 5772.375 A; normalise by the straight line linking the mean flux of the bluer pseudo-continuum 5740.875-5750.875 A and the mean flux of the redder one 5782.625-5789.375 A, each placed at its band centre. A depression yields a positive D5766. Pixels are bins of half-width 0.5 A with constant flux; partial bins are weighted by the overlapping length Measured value 0.28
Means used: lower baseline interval 0.555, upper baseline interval 0.564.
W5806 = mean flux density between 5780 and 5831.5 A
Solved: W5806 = 0.562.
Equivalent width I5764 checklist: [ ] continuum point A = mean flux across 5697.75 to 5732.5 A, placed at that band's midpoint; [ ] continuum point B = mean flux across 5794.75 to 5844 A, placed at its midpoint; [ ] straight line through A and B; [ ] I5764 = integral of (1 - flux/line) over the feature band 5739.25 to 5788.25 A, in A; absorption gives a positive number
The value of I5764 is 0.37 A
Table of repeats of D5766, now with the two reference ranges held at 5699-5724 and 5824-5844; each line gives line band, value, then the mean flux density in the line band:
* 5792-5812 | -0.3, 0.568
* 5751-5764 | 0.0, 0.547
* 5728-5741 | -0.2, 0.555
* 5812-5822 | 0.2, 0.55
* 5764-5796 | -0.4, 0.561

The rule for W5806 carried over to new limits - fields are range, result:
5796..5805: 0.569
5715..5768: 0.558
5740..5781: 0.553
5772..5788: 0.555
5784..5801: 0.57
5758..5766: 0.541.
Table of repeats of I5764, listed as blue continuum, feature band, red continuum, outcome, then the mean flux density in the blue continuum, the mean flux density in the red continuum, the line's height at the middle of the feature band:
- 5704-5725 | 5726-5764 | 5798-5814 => -0.3 A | 0.542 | 0.569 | 0.551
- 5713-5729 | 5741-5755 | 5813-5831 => 0.2 A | 0.568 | 0.555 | 0.565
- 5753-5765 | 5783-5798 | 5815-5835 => -0.7 A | 0.543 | 0.556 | 0.549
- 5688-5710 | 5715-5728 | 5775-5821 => -0.9 A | 0.537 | 0.561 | 0.542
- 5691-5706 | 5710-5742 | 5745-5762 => -0.8 A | 0.541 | 0.549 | 0.545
